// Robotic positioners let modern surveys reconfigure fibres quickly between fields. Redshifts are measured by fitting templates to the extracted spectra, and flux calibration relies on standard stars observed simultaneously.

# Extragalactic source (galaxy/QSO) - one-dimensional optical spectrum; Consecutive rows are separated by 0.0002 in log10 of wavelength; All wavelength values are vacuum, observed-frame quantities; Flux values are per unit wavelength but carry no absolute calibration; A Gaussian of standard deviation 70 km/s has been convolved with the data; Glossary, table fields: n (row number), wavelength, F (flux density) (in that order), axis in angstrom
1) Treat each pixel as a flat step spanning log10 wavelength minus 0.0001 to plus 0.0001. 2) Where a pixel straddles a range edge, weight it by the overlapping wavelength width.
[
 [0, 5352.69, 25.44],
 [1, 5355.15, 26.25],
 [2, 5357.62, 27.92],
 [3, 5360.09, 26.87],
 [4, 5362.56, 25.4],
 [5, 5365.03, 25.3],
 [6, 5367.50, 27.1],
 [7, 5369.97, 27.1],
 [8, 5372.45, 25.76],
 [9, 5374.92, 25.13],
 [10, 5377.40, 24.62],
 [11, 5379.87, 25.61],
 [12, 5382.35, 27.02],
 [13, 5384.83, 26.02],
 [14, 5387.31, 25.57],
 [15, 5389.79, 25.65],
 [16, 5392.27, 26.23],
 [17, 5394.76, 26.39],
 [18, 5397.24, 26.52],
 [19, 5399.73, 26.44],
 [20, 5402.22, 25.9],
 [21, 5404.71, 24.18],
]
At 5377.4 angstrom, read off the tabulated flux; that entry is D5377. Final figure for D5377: 24.62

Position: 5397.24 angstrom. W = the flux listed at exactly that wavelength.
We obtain 26.52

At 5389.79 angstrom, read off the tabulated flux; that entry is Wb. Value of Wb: 25.65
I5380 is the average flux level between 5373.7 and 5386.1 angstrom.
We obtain 25.7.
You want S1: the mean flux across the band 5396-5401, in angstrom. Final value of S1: 26.5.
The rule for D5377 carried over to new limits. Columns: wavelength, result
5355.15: 26.25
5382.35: 27.02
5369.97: 27.1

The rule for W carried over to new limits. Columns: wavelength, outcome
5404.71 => 24.18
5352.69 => 25.44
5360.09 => 26.87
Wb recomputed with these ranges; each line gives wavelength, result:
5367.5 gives 27.1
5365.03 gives 25.3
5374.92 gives 25.13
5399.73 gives 26.44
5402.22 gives 25.9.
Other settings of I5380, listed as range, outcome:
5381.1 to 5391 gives 26.1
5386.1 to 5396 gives 26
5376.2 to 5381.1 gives 25.2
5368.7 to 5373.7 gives 26.4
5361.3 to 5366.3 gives 25.4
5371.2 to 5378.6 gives 25.2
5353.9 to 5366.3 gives 26.3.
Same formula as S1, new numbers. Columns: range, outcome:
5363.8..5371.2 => 26.5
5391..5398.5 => 26.4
